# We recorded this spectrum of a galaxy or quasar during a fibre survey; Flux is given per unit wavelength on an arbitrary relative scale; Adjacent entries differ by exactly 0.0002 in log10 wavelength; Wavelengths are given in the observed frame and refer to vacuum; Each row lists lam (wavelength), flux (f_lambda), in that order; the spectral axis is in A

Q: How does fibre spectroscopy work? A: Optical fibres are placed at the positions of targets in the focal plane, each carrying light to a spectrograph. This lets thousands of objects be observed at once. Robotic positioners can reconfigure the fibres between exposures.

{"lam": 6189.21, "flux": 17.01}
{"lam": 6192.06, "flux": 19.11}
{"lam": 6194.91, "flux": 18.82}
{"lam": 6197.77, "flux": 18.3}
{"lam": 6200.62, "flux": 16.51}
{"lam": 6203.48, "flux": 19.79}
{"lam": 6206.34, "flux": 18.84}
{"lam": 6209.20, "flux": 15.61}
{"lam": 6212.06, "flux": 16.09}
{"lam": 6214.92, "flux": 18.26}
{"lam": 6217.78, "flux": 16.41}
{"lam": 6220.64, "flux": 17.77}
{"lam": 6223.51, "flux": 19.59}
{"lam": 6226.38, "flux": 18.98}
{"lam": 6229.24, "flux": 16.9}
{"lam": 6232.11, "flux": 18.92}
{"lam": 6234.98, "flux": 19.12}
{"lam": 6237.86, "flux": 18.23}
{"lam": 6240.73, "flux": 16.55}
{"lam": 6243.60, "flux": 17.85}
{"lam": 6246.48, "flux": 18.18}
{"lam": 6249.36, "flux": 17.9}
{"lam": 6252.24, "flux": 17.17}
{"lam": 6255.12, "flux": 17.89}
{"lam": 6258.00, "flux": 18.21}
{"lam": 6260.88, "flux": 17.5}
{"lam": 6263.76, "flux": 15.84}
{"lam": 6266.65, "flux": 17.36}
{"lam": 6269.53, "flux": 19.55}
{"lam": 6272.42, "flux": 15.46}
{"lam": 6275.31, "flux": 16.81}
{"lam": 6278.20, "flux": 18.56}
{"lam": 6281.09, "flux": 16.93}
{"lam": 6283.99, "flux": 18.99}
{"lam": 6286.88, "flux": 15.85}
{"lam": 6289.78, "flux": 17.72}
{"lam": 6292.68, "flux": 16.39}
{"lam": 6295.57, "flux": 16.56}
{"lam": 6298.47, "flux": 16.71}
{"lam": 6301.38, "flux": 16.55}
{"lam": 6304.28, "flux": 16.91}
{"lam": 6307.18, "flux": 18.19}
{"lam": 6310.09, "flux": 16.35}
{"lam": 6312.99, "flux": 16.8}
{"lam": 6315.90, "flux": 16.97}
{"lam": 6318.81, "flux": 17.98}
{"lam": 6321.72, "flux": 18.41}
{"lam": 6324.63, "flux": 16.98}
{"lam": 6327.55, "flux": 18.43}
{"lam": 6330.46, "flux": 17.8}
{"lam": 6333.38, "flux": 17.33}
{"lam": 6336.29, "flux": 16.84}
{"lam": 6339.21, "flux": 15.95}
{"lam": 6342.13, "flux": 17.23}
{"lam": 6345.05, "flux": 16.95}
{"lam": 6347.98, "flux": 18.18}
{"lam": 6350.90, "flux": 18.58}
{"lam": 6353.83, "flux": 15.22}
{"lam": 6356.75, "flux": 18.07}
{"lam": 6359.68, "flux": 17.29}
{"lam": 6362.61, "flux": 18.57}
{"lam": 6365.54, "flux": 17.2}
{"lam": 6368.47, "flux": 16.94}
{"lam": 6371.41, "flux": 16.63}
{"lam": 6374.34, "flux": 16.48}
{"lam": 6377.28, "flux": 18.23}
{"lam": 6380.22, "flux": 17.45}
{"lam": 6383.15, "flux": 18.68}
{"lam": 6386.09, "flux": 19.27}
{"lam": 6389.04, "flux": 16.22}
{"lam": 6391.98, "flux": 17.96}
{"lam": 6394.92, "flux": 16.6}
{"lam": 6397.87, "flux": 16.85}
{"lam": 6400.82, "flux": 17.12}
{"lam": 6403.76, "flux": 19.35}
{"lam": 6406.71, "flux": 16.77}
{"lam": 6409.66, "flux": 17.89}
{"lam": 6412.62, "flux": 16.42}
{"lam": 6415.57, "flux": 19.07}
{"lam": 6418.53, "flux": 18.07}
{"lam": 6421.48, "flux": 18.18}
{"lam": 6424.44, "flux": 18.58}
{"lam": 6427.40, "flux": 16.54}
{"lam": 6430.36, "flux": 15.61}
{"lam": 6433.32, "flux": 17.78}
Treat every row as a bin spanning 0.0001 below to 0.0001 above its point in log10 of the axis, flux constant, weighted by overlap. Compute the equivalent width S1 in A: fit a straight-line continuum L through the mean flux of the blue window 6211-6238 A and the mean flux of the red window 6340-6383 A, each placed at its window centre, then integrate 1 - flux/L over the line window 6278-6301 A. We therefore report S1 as 0.8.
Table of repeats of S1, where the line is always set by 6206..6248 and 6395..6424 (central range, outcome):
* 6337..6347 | 0.5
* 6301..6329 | 0.6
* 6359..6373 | 0.3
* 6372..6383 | 0.2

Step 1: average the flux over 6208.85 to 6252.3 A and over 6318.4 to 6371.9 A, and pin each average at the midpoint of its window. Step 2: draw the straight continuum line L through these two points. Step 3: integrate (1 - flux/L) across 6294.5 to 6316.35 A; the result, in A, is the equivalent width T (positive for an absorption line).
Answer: 0.8 A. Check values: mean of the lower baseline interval 17.8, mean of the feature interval 16.9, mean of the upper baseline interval 17.4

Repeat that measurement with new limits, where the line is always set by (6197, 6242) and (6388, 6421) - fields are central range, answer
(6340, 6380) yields 0.63 A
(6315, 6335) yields -0.05 A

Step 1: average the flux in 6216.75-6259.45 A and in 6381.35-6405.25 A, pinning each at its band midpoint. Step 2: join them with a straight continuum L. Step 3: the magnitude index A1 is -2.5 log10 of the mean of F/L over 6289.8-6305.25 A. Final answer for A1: 0.074 mag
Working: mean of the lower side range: 18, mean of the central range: 16.7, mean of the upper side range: 17.8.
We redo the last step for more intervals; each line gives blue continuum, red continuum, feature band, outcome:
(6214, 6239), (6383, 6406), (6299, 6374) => 0.037 mag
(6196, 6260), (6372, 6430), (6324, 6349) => 0.026 mag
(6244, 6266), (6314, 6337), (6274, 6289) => 0.007 mag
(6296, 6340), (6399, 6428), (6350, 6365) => -0.001 mag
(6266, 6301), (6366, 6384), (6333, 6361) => 0.009 mag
